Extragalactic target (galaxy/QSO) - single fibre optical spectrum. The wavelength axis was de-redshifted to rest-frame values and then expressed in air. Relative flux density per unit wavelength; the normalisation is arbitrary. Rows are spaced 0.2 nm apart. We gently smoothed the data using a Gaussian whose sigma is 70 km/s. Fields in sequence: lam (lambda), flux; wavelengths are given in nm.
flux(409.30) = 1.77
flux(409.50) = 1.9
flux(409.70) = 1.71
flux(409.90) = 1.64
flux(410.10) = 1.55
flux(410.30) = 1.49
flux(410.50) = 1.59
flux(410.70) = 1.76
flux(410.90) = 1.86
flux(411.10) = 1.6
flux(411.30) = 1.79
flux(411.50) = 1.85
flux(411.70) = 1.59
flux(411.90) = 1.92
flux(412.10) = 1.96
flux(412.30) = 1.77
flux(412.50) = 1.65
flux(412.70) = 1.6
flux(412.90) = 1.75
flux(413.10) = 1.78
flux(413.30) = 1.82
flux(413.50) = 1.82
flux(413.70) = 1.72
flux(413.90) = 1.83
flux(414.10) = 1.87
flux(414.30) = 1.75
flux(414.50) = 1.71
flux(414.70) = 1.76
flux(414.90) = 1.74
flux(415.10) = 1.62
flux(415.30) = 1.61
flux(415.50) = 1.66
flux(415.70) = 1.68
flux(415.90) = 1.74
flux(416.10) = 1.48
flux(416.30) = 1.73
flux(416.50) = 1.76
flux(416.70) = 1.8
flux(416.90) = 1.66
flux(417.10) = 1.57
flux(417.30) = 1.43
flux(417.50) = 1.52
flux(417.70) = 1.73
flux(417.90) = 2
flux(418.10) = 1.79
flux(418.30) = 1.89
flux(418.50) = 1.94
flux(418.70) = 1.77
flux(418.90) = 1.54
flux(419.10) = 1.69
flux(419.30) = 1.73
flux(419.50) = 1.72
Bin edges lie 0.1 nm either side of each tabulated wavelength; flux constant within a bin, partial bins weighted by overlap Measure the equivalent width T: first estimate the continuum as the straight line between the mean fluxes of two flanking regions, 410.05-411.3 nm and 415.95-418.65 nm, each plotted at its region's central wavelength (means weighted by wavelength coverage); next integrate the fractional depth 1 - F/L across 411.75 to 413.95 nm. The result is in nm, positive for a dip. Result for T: -0.13 nm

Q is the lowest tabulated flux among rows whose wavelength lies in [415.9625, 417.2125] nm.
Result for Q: 1.48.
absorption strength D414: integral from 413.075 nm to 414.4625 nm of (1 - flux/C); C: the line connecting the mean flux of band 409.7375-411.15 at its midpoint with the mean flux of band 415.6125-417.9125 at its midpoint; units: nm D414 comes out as -0.12 nm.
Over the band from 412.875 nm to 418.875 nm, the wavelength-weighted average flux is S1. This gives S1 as 1.73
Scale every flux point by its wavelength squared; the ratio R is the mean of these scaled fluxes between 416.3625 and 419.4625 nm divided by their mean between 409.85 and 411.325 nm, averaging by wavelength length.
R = 1.08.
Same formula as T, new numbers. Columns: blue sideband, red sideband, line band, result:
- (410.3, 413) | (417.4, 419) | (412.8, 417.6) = 0.150 nm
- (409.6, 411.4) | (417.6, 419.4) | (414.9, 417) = 0.085 nm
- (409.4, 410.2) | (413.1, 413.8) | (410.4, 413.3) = -0.004 nm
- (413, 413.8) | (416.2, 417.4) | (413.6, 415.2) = -0.002 nm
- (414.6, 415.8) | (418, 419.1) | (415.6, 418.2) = 0.067 nm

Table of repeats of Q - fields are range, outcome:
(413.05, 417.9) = 1.43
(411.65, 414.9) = 1.59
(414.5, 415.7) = 1.61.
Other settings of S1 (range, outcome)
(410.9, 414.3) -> 1.77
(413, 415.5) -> 1.75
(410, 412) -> 1.7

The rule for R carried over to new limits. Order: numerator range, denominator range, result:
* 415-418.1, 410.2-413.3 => 0.99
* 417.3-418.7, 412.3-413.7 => 1.05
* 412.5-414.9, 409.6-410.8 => 1.10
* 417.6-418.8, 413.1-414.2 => 1.05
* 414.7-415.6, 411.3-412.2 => 0.93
